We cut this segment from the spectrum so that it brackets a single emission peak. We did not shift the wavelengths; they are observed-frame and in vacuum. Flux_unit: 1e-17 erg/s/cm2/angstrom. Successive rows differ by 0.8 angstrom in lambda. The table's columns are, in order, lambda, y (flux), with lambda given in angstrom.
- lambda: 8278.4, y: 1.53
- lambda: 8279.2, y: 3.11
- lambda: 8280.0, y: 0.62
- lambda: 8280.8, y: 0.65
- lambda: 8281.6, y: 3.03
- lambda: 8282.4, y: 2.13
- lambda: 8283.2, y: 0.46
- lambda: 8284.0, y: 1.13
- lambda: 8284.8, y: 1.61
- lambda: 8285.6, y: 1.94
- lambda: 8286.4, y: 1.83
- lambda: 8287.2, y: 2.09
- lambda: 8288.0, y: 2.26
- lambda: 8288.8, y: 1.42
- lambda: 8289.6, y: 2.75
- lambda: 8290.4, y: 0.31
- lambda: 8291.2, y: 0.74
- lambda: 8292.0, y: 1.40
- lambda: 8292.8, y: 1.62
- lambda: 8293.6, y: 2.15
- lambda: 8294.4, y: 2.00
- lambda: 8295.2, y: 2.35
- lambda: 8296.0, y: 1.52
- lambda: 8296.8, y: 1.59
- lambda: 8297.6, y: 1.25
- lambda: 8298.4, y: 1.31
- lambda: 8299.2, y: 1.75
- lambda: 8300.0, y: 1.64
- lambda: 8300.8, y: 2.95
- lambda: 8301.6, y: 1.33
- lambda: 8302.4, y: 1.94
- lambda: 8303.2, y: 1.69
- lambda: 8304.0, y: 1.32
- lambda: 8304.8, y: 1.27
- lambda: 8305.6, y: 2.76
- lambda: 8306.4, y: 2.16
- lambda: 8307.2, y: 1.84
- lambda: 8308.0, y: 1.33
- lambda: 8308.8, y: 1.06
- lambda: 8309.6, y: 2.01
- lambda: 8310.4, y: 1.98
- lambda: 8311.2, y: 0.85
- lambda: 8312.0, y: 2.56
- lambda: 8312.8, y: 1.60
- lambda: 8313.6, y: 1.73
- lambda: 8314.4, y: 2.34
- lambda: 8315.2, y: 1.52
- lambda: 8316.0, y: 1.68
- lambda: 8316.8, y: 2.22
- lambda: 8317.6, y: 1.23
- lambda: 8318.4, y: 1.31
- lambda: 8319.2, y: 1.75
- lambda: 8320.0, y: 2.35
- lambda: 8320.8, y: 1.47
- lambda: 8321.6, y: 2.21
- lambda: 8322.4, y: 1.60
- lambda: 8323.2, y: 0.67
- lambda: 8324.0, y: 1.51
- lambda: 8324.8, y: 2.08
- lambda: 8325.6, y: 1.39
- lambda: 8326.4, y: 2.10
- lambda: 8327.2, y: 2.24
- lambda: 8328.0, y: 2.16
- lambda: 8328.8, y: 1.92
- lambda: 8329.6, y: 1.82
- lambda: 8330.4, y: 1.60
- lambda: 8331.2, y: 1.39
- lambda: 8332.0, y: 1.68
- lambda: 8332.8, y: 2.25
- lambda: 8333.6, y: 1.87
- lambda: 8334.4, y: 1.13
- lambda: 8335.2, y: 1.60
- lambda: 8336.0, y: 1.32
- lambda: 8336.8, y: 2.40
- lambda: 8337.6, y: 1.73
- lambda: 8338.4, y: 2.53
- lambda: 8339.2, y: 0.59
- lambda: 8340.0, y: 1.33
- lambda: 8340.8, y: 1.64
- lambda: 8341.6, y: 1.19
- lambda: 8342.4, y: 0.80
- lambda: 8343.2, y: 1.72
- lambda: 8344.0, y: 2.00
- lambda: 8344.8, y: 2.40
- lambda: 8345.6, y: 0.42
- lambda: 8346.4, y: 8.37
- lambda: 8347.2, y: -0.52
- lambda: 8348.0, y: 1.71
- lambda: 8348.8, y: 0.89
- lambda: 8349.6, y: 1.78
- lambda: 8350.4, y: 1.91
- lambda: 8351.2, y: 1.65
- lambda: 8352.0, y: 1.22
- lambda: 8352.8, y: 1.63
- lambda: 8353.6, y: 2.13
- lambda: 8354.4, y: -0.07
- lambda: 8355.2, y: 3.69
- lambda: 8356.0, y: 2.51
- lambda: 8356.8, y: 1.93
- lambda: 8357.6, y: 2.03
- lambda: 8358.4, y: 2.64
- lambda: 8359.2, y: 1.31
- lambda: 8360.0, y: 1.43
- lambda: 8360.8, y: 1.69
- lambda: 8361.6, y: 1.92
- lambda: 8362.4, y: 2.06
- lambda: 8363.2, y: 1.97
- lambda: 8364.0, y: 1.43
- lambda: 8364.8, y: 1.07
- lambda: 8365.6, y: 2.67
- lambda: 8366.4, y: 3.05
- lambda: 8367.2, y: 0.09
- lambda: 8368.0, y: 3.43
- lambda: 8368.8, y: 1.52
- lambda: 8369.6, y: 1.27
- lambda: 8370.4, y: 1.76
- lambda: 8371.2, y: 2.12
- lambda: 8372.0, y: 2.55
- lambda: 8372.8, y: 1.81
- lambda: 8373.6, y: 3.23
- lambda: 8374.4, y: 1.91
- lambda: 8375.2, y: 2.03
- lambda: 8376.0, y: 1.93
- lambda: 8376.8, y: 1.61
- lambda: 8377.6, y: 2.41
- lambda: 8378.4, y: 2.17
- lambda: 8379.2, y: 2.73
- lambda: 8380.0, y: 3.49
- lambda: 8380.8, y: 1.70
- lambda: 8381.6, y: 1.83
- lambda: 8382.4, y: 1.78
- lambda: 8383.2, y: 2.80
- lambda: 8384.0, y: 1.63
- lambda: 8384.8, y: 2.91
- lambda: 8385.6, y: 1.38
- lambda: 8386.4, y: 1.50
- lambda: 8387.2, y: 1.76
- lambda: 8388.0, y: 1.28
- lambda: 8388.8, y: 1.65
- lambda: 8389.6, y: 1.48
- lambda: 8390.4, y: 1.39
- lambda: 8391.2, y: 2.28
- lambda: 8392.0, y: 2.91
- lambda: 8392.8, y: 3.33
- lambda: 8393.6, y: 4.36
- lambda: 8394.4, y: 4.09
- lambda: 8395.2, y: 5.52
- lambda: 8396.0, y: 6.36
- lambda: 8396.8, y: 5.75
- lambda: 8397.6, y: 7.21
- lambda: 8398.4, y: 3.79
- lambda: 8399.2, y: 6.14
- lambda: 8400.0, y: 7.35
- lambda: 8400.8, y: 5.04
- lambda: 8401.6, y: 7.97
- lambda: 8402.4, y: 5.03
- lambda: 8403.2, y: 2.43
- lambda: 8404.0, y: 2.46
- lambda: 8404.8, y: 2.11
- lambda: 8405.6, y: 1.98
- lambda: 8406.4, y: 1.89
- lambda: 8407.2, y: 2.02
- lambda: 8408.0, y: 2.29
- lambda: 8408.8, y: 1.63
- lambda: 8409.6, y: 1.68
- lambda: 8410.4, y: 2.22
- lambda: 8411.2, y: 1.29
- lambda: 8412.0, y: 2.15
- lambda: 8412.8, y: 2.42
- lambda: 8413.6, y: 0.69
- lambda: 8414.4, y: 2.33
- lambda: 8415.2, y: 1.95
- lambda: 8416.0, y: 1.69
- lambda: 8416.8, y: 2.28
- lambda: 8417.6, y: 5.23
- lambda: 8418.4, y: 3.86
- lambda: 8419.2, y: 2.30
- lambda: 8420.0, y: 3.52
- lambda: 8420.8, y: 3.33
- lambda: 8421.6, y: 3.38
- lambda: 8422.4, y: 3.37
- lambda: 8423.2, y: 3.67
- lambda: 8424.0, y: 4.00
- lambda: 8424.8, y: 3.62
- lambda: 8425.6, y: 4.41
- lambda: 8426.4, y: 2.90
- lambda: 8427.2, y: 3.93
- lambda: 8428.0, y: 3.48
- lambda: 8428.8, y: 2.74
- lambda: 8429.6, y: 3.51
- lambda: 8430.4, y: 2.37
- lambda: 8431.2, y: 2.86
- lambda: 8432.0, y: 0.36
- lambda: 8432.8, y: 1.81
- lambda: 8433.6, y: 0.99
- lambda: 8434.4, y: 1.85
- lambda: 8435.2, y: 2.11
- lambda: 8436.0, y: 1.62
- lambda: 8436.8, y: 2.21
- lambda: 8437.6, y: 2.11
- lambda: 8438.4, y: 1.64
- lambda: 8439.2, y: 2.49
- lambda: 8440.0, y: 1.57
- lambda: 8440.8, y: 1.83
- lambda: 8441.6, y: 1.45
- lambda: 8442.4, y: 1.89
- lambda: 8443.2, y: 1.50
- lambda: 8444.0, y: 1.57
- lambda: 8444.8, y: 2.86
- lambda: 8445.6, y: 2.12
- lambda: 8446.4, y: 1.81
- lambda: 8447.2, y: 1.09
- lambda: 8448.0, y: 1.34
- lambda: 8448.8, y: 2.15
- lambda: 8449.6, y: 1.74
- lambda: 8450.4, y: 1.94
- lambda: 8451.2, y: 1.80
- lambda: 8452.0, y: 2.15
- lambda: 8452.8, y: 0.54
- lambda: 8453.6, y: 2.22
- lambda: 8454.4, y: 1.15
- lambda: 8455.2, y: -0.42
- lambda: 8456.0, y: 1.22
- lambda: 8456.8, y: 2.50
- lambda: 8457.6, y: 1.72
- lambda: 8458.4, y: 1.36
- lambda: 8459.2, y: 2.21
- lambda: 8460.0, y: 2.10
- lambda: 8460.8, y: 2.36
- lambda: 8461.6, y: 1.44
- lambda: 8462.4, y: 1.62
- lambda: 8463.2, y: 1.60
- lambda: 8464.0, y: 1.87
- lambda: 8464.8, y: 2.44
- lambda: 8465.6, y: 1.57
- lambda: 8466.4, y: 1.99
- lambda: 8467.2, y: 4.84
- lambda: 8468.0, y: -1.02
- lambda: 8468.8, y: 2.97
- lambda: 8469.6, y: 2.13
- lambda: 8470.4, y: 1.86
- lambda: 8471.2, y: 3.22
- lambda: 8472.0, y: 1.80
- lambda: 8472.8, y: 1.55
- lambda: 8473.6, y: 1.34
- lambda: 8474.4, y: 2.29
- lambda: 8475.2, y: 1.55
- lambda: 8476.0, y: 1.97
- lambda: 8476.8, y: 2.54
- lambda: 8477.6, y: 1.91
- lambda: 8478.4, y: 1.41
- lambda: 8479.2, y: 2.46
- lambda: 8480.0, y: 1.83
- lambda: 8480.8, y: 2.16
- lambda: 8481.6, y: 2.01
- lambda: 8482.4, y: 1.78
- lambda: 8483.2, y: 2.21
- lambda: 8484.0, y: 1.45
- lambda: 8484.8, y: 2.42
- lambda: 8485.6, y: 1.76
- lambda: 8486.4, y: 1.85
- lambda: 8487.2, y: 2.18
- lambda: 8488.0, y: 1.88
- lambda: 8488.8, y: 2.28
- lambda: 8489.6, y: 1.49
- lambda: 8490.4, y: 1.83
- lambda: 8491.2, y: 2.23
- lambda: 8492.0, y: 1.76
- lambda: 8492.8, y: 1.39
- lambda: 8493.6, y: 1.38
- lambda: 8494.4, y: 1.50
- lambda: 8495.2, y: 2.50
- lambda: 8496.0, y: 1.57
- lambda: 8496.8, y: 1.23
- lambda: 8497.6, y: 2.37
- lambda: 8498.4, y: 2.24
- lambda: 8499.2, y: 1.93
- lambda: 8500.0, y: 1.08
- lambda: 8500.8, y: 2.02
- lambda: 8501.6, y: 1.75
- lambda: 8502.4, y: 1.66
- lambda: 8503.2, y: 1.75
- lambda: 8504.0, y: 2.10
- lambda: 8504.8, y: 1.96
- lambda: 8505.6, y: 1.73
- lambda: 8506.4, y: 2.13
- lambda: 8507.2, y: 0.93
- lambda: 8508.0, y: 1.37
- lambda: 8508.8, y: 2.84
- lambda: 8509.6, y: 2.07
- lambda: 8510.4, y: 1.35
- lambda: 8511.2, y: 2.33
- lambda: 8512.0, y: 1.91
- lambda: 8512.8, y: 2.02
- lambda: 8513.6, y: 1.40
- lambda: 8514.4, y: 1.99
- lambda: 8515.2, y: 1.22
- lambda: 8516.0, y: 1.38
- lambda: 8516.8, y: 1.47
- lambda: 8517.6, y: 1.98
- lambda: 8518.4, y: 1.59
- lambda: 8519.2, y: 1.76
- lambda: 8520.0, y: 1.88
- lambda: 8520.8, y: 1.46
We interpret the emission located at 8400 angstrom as H-alpha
